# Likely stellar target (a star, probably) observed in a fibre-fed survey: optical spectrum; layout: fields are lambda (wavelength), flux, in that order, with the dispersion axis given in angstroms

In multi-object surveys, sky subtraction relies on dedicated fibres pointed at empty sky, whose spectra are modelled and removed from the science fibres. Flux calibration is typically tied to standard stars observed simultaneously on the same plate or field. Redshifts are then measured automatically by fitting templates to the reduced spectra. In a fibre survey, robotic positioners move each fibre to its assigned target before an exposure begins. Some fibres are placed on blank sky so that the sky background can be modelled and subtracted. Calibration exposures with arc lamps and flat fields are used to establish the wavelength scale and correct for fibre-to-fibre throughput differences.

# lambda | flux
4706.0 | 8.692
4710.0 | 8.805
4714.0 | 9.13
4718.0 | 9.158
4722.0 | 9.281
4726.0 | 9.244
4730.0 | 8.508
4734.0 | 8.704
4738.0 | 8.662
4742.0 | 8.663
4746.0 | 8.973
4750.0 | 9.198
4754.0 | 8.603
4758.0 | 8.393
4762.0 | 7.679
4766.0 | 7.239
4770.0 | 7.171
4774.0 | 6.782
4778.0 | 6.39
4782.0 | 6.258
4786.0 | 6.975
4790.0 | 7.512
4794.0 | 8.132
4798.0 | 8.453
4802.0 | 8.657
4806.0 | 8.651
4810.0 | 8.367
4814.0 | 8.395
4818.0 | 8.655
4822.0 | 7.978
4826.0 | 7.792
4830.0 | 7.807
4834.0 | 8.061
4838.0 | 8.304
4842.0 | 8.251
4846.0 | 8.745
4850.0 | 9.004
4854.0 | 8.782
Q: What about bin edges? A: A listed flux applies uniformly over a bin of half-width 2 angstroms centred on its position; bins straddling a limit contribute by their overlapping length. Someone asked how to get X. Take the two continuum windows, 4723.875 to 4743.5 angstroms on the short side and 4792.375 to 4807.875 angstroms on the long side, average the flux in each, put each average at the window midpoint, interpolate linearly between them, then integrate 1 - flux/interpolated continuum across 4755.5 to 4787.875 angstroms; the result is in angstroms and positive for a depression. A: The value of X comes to 5.5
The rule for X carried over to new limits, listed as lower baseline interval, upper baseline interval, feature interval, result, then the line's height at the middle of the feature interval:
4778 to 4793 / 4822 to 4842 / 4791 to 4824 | -4.21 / 7.44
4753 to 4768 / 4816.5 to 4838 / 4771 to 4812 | 2.01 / 8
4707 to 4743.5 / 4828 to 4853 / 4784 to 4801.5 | 1.53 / 8.6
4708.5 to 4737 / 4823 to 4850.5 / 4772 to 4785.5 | 3.25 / 8.61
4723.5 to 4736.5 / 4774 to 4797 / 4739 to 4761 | -1.37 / 8.2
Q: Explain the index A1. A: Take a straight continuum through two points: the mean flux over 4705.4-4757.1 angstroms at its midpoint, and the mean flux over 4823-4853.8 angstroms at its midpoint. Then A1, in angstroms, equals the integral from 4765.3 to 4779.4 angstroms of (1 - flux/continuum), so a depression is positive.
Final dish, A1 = 2.9 angstroms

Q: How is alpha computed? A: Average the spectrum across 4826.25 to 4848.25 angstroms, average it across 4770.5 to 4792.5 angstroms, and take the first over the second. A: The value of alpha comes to 1.2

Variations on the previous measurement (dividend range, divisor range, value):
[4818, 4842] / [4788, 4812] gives 0.97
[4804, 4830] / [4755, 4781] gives 1.13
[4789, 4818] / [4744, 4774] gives 1.03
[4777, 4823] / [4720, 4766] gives 0.91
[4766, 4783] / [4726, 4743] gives 0.77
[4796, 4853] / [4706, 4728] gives 0.92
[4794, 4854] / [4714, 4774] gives 0.99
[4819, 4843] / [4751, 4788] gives 1.10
